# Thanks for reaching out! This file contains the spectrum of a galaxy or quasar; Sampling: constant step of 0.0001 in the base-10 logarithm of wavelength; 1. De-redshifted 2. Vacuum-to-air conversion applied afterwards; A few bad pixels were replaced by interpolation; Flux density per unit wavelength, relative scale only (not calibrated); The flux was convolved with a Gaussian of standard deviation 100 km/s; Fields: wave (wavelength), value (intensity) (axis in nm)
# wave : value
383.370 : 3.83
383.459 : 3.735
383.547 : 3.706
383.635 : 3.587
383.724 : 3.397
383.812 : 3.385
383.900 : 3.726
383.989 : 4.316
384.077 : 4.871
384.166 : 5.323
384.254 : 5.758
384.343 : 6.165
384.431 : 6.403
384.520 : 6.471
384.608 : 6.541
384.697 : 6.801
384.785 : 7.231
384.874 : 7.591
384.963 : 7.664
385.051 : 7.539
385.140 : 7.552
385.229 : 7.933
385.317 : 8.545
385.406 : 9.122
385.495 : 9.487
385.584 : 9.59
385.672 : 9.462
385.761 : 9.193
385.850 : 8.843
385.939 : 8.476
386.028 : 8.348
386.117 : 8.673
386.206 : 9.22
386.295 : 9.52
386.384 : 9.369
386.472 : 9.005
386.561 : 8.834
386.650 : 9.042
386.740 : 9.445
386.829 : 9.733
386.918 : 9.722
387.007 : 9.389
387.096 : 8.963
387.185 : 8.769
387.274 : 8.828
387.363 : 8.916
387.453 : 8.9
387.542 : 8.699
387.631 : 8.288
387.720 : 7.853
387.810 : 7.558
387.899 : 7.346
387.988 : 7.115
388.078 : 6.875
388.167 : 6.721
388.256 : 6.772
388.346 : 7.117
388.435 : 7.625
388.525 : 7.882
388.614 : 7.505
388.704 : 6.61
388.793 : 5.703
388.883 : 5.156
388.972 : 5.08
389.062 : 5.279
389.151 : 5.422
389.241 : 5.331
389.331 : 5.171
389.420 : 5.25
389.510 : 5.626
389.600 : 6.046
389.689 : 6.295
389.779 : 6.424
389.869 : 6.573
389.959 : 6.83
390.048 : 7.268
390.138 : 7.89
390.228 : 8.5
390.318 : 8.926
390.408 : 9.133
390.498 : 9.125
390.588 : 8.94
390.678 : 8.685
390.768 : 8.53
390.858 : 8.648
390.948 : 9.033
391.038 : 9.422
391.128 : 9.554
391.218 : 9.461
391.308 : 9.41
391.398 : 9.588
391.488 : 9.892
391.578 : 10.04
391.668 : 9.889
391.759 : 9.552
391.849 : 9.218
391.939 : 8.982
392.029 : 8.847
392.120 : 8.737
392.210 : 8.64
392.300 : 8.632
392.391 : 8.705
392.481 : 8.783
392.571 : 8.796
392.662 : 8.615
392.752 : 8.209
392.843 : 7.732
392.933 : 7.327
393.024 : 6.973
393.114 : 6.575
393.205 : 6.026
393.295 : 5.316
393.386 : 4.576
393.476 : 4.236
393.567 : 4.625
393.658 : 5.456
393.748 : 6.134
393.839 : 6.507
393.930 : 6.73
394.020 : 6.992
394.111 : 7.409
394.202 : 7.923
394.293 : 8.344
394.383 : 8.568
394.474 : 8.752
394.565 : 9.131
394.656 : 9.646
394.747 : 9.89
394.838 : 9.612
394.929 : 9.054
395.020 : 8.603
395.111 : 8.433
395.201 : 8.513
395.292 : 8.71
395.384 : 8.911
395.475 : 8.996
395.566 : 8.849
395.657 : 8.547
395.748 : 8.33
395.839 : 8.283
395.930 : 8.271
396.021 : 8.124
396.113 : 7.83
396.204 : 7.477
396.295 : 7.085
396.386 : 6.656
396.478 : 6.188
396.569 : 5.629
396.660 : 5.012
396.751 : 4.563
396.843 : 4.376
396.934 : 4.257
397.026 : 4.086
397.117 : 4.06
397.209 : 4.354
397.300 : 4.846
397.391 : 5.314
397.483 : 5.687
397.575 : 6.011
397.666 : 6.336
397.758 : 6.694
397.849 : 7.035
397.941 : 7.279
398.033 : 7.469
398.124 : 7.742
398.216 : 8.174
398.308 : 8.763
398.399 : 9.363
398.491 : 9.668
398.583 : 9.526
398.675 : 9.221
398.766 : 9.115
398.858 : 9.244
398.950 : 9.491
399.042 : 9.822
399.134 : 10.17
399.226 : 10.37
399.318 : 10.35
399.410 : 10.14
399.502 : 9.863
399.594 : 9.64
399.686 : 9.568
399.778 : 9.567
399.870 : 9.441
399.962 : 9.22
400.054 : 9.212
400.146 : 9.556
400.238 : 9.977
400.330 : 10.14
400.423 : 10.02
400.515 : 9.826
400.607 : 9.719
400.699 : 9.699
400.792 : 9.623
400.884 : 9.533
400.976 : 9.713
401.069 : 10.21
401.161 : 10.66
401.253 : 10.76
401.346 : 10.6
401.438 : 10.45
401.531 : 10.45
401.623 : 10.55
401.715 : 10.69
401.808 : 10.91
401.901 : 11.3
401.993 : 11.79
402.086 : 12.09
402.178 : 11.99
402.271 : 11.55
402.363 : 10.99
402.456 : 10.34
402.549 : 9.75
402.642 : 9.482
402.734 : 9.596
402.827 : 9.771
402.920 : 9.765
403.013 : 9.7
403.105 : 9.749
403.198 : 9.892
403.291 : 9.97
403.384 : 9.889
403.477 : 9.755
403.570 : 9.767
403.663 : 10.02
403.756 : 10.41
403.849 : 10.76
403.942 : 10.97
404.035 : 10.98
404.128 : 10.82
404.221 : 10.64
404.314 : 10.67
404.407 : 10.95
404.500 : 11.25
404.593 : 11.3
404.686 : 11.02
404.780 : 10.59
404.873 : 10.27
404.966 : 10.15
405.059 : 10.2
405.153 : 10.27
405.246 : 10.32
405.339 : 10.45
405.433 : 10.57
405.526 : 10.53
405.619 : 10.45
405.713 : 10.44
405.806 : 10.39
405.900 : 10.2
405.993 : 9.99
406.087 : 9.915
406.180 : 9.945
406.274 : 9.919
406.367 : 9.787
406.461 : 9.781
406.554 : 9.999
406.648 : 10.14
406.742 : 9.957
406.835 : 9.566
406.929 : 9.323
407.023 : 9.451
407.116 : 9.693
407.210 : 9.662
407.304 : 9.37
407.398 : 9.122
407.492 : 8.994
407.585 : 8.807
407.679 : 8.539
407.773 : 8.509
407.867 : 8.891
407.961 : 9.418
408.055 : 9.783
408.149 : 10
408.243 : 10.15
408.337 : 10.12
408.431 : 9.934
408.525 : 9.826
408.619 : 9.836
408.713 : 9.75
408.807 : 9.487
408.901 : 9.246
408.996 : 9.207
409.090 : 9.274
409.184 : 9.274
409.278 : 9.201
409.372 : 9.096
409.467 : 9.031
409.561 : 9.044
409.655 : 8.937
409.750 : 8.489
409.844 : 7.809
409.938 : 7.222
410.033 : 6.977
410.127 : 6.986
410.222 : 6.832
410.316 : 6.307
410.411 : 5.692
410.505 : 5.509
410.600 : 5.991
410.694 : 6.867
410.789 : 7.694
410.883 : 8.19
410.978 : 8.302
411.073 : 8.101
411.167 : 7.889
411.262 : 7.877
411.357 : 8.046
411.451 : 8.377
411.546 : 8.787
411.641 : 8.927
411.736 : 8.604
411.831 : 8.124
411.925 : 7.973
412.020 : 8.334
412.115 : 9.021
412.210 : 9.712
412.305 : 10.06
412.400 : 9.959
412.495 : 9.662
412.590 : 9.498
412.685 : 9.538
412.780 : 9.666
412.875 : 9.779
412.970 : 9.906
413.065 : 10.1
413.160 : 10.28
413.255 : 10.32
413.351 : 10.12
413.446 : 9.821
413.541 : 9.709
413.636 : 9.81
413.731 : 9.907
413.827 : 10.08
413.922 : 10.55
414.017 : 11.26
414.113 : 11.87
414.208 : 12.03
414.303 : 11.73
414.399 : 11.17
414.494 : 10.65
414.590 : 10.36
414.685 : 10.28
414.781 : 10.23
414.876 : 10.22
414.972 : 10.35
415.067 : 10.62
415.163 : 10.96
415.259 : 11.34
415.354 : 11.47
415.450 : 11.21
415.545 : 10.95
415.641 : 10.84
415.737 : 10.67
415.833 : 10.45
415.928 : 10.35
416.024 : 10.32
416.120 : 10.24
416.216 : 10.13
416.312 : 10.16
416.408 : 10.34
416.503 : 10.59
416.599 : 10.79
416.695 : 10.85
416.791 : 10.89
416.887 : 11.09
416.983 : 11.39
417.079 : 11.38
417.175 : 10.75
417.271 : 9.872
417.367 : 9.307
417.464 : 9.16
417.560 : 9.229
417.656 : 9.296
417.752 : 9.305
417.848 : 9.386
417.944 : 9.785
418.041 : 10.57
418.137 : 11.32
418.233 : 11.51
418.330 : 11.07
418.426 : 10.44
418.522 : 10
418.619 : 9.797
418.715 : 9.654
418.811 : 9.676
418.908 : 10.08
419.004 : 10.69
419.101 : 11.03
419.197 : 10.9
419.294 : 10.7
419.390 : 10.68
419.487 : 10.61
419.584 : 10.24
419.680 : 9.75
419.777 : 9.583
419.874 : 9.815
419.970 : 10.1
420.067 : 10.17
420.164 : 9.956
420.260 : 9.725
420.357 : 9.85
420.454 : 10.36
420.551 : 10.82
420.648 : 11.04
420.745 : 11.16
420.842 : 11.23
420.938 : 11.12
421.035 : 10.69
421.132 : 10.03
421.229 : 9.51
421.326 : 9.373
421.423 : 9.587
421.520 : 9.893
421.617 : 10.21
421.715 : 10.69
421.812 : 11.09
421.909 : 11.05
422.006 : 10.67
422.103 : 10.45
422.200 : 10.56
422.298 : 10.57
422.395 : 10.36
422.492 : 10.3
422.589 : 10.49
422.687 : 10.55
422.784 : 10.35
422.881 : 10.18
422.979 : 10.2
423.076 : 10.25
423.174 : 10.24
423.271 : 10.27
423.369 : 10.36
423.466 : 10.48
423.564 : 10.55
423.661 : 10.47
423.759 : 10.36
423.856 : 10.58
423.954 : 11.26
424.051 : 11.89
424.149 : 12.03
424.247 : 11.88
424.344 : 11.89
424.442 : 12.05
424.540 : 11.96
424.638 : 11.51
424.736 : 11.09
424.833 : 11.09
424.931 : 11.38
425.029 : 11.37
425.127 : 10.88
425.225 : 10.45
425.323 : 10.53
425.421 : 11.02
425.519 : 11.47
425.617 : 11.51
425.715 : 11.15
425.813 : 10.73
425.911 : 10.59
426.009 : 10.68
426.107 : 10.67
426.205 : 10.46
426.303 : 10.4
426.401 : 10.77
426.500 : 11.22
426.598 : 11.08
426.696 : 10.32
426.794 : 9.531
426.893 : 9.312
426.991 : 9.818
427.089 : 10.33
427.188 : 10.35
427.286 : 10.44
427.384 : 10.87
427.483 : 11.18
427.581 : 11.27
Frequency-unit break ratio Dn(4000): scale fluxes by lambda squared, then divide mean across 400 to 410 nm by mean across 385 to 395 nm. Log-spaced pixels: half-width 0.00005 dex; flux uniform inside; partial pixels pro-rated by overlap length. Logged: 1.35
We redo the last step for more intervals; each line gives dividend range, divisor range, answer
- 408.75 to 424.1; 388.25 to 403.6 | 1.31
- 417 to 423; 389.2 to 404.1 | 1.35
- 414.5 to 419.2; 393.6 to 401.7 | 1.38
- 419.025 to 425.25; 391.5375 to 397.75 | 1.65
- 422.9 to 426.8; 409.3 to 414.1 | 1.33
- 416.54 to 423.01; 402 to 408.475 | 1.10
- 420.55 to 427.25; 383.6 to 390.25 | 1.76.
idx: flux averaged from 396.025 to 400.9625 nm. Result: 8.02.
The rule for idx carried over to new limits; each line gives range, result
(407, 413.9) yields 8.89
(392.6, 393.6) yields 6.44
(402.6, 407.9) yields 10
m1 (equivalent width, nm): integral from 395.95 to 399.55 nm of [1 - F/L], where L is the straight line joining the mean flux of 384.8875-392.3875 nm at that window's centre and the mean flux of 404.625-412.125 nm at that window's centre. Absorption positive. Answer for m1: 0.50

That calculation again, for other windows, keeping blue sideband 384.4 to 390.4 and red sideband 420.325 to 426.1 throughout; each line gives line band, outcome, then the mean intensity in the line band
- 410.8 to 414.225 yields 0.153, 9.41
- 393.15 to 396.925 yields 0.459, 7.34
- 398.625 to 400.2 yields -0.166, 9.65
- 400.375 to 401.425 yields -0.141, 10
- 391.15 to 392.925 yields -0.199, 9.01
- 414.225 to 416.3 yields -0.129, 10.7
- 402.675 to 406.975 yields -0.489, 10.2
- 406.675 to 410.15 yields 0.123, 9.15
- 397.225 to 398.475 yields 0.236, 6.98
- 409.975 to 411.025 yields 0.306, 6.85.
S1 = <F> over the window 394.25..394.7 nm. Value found 8.9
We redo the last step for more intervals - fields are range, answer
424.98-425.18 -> 11.1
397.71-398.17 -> 7.24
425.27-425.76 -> 11.1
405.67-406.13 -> 10.2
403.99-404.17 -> 10.9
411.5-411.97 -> 8.49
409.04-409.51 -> 9.18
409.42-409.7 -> 9.02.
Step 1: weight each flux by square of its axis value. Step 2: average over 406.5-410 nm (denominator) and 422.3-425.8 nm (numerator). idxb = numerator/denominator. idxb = 1.3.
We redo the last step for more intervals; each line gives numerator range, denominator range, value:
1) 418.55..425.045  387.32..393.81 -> 1.63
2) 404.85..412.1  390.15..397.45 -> 1.25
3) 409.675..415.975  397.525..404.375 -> 1.01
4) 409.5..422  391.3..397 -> 1.41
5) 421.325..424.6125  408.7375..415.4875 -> 1.22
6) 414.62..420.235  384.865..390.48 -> 1.54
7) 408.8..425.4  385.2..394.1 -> 1.45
